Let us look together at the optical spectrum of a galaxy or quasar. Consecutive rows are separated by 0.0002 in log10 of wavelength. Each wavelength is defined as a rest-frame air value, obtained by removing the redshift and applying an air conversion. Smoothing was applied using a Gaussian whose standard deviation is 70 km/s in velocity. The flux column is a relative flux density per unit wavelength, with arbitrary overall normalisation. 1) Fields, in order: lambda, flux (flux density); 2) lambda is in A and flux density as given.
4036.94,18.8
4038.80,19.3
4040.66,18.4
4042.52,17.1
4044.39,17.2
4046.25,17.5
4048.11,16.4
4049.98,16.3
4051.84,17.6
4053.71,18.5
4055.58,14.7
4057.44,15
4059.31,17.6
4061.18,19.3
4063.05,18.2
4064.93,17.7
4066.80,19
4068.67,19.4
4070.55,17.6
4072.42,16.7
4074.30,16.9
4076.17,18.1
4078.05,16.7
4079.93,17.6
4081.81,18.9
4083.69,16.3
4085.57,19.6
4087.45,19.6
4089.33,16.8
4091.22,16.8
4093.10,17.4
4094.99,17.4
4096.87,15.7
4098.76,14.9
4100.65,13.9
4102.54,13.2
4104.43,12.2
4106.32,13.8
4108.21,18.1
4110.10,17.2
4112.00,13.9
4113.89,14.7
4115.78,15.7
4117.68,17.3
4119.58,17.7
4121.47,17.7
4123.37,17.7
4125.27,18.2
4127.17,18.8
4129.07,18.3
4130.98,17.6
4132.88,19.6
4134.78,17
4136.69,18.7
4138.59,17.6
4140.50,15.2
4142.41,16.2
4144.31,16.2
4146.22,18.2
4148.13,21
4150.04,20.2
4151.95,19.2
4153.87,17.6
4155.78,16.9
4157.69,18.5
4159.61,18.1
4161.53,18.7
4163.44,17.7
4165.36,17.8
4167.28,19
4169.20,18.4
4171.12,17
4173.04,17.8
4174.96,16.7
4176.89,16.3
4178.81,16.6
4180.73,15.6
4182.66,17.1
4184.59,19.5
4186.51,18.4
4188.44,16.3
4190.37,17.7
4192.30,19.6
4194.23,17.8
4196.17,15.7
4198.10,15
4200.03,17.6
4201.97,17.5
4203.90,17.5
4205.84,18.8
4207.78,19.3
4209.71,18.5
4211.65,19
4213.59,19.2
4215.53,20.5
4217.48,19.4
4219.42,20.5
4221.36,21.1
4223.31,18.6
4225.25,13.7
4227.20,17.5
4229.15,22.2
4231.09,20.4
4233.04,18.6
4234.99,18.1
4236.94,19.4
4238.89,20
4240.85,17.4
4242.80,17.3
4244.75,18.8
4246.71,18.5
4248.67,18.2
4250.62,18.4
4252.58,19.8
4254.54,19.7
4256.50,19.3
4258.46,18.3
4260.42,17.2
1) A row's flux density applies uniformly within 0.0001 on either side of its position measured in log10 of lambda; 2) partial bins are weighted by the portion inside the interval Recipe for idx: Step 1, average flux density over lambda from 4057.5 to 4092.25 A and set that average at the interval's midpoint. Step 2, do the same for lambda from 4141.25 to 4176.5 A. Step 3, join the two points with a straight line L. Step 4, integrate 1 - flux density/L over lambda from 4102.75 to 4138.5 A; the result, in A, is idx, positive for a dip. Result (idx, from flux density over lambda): 2.20 A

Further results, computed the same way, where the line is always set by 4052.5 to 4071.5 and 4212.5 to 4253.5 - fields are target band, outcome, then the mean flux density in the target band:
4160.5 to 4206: 2.67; 17.5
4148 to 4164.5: -0.14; 18.5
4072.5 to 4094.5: 0.24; 17.7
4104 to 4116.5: 1.98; 15.2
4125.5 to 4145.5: 0.74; 17.6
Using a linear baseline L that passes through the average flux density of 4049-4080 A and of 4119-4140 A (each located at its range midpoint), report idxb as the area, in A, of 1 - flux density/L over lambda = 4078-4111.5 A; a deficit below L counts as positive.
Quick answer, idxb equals 2.5 A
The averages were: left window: 17.5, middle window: 16.4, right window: 18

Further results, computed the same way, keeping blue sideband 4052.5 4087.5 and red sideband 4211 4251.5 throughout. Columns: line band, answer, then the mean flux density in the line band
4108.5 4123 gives 1.3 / 16.5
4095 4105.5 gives 2.1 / 14.3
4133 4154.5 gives 0.3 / 18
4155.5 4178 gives 0.8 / 17.8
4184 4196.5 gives 0.5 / 17.9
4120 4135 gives 0.0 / 18.2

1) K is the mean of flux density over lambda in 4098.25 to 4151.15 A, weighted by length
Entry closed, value 16.8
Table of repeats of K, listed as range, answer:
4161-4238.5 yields 18.2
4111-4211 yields 17.6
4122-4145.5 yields 17.6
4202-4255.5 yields 18.9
